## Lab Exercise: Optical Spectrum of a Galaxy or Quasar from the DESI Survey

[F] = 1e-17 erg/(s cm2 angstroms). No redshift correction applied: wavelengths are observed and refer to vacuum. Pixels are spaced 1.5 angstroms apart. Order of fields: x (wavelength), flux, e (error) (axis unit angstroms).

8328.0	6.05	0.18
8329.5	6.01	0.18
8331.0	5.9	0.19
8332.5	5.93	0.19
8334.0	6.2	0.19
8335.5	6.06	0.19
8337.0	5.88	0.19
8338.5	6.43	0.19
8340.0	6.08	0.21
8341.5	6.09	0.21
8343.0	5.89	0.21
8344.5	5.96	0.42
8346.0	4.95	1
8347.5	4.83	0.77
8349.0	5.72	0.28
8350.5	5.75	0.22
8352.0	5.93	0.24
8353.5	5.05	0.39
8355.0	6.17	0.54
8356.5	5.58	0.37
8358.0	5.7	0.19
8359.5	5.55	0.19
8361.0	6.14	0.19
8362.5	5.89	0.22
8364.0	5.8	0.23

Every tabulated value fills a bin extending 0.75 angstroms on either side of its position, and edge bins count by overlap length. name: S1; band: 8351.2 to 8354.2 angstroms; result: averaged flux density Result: 5.5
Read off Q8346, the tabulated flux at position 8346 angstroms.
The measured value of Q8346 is 4.95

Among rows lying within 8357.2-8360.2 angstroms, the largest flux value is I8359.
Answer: 5.7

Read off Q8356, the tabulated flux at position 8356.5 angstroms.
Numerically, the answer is 5.58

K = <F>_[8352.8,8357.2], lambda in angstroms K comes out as 5.61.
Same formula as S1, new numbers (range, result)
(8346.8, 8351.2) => 5.44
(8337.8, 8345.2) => 6.09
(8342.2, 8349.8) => 5.48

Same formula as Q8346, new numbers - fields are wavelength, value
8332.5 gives 5.93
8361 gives 6.14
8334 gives 6.2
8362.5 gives 5.89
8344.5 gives 5.96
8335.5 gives 6.06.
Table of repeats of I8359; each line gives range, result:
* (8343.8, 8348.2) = 5.96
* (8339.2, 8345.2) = 6.09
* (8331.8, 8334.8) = 6.2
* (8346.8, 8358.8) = 6.17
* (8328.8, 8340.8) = 6.43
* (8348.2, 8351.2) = 5.75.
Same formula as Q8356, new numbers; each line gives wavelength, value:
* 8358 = 5.7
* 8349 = 5.72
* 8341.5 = 6.09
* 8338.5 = 6.43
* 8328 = 6.05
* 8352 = 5.93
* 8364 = 5.8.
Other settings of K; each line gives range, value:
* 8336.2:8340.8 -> 6.13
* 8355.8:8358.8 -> 5.64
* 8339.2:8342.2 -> 6.09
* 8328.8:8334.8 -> 6.01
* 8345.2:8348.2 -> 4.91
